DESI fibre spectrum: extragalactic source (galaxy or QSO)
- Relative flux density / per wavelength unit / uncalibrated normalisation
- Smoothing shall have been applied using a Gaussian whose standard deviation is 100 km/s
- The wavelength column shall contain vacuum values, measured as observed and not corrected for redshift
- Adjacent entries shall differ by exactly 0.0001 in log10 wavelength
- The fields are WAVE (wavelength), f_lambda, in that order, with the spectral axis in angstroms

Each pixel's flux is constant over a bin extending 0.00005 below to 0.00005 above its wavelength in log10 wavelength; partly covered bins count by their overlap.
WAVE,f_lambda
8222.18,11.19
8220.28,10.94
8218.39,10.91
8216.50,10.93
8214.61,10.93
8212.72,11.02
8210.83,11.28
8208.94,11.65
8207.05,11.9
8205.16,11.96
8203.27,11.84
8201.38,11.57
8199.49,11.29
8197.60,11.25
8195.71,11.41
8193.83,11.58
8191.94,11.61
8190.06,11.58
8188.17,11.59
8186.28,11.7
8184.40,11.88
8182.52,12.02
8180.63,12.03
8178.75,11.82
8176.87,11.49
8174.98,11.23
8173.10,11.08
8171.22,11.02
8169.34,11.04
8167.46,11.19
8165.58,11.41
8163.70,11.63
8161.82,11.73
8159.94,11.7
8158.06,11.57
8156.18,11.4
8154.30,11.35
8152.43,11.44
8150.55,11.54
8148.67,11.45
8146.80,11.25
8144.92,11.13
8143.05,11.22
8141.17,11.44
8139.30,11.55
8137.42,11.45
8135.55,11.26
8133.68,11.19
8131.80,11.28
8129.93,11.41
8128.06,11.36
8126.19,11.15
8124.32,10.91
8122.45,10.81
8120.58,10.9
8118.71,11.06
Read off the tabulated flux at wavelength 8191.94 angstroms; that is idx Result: 11.61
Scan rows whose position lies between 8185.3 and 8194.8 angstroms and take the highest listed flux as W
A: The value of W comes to 11.7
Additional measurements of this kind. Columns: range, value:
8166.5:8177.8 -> 11.49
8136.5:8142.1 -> 11.55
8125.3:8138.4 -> 11.45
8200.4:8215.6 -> 11.96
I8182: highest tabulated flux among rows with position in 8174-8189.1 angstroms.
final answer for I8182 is 12.03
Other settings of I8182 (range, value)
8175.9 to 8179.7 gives 11.82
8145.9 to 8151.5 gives 11.54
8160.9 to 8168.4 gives 11.73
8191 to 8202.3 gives 11.61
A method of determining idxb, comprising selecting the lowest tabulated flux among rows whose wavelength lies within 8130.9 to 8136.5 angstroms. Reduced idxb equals 11.19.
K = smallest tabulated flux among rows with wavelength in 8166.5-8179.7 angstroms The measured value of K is 11.02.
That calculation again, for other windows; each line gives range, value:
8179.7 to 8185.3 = 11.88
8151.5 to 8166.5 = 11.35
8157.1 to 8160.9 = 11.57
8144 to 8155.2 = 11.13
